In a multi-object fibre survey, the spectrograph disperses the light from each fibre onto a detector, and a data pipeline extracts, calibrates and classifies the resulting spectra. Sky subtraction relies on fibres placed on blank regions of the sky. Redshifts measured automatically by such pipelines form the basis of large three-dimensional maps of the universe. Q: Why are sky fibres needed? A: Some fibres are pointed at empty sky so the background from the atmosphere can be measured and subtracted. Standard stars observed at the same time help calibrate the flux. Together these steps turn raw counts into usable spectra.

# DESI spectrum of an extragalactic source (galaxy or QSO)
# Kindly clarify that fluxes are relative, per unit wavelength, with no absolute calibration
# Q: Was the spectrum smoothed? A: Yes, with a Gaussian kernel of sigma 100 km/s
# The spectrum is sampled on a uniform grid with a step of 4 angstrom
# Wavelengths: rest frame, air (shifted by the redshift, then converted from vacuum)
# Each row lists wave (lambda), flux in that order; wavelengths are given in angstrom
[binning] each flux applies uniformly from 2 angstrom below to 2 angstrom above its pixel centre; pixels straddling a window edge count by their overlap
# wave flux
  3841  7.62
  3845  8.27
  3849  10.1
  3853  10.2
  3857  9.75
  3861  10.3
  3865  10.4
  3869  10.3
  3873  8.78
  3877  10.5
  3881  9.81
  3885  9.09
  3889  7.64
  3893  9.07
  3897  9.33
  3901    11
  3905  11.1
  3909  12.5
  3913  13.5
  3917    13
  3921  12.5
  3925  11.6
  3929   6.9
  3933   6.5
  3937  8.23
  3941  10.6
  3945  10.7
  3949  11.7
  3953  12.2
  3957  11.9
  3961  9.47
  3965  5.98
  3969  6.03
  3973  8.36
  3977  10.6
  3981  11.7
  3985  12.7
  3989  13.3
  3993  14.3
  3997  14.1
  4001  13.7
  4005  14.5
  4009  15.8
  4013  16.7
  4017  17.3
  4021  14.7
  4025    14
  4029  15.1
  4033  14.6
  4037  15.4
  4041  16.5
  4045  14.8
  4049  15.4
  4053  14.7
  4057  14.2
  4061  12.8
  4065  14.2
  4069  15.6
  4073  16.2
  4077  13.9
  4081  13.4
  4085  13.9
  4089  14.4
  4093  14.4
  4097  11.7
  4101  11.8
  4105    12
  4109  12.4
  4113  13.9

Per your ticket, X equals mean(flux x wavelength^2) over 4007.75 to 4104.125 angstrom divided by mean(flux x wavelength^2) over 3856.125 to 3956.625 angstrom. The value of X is 1.52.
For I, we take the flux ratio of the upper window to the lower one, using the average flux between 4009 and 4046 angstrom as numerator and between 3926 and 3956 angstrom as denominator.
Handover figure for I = 1.6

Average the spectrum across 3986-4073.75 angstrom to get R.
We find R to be 14.9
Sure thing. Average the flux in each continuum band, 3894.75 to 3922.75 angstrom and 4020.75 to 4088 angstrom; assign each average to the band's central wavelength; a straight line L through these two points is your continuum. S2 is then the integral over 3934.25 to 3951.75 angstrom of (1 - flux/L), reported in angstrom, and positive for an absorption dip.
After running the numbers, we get 3.2 angstrom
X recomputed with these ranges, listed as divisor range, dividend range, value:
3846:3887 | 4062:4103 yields 1.57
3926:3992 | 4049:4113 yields 1.48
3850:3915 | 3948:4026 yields 1.29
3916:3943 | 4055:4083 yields 1.57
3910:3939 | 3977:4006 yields 1.32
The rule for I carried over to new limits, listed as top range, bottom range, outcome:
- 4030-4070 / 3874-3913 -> 1.46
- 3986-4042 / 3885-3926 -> 1.36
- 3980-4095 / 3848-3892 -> 1.51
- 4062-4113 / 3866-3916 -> 1.33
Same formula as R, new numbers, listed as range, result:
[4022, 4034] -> 14.6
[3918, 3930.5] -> 10.7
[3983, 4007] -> 13.8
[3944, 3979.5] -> 9.66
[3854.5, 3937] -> 10.1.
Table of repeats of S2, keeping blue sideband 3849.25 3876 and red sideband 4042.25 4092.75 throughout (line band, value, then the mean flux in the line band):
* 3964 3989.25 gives 5.7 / 9.72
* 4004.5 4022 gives -3.5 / 16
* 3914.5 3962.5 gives 4.8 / 10.5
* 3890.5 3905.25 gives 1.2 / 9.93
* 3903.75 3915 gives -1.5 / 12.5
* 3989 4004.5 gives -1.3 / 14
